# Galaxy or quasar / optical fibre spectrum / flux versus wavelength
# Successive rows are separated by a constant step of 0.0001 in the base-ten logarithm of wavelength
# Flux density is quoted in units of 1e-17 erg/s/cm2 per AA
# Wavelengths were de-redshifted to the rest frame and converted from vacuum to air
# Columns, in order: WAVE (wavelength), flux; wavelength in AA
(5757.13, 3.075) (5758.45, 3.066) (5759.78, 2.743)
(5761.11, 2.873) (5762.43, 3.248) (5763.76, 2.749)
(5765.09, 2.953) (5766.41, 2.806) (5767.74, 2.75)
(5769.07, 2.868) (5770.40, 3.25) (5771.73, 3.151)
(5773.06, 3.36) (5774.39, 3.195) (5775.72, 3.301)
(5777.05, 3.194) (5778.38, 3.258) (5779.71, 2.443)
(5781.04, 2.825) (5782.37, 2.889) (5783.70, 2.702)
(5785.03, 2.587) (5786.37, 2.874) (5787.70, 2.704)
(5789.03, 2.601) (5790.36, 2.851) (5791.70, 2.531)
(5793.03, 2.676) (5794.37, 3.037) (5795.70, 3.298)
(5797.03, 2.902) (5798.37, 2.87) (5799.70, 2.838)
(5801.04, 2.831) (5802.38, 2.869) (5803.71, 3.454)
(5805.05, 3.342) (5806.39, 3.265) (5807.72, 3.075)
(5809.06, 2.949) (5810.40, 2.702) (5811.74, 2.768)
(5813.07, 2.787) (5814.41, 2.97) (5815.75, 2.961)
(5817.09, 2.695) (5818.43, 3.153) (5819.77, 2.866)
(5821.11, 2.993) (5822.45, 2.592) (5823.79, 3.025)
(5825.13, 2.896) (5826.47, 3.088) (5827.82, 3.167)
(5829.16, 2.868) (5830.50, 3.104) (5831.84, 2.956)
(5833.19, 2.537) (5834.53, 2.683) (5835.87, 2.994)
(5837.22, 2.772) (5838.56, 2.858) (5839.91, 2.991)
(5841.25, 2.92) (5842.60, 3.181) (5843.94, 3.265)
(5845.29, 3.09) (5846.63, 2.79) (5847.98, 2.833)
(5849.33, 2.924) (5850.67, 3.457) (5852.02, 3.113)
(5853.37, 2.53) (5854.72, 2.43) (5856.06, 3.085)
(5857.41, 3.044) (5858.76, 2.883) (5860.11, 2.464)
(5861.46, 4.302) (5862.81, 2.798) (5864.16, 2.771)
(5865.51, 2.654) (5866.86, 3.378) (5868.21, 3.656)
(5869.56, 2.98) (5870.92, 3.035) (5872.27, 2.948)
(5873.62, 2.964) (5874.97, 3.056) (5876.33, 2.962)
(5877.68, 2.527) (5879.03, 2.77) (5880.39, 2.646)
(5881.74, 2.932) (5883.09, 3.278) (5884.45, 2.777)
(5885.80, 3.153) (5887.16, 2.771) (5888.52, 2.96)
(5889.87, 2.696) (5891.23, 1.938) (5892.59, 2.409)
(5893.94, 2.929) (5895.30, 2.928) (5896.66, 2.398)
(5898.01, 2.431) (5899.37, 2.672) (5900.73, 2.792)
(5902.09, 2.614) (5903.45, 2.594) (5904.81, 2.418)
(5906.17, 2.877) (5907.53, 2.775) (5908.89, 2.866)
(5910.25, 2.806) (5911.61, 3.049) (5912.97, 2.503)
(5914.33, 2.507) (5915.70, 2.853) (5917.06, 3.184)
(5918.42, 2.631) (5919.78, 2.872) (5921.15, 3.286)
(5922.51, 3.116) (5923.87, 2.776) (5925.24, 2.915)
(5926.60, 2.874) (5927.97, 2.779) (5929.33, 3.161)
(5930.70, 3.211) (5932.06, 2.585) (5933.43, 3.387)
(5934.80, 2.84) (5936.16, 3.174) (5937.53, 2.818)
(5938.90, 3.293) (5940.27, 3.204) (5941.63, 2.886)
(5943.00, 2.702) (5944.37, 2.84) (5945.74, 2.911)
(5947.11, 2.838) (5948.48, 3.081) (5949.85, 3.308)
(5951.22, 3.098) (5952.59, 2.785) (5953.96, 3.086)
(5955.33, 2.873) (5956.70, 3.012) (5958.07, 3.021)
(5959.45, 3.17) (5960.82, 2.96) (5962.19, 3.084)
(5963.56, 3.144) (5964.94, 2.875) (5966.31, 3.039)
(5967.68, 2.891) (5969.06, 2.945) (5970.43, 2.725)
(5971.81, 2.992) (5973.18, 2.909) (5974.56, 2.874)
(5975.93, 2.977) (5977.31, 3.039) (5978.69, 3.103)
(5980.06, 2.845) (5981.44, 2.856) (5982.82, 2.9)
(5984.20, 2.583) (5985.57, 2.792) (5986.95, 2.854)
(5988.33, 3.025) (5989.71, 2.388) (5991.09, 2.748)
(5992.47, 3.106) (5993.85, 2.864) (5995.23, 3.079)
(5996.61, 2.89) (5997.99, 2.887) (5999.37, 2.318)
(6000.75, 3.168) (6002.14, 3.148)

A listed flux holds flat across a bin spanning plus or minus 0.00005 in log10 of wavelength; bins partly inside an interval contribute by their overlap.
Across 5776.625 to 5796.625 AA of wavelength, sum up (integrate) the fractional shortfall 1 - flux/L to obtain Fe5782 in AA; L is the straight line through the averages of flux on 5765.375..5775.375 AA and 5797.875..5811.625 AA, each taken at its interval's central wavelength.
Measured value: 1.37 AA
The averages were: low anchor 3.06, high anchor 3.01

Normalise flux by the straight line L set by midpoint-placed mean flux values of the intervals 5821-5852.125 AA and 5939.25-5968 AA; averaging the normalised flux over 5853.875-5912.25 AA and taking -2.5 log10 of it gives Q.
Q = 0.048 mag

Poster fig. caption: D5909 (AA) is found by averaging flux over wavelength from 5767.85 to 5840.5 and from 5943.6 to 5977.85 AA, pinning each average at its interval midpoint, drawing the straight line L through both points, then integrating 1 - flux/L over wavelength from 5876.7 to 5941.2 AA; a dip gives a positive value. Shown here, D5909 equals 2.9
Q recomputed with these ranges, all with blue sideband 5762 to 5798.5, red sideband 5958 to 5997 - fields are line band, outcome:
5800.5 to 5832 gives -0.02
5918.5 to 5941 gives -0.03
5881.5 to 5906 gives 0.08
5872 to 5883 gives 0.02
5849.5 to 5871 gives -0.04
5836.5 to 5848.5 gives -0.02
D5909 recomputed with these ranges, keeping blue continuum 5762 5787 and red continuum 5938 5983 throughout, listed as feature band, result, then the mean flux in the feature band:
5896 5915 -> 2.0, 2.67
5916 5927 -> 0.1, 2.96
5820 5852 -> 0.1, 2.96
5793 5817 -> -0.1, 2.98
